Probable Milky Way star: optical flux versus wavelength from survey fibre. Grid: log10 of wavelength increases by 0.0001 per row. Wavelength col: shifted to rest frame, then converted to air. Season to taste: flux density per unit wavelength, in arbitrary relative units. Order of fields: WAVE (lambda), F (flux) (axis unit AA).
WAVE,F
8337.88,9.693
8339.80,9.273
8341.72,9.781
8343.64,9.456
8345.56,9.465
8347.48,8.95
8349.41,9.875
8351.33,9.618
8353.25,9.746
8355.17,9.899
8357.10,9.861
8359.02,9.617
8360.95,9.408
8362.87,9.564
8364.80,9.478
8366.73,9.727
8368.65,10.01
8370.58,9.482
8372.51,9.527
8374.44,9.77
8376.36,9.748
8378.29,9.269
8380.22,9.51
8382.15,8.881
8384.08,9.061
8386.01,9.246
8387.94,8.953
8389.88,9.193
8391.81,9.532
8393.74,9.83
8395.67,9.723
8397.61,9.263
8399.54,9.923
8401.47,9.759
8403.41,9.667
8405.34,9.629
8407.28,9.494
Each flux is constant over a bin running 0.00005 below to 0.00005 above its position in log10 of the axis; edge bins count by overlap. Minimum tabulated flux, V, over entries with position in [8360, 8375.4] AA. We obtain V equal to 9.408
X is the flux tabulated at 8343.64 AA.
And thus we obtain 9.456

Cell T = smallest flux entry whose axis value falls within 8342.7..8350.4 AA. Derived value 8.95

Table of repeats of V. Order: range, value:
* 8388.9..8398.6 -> 9.193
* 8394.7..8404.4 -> 9.263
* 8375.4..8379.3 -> 9.269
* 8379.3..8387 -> 8.881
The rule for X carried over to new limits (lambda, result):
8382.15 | 8.881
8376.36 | 9.748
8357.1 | 9.861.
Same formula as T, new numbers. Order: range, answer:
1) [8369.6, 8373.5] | 9.482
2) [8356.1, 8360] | 9.617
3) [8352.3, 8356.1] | 9.746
